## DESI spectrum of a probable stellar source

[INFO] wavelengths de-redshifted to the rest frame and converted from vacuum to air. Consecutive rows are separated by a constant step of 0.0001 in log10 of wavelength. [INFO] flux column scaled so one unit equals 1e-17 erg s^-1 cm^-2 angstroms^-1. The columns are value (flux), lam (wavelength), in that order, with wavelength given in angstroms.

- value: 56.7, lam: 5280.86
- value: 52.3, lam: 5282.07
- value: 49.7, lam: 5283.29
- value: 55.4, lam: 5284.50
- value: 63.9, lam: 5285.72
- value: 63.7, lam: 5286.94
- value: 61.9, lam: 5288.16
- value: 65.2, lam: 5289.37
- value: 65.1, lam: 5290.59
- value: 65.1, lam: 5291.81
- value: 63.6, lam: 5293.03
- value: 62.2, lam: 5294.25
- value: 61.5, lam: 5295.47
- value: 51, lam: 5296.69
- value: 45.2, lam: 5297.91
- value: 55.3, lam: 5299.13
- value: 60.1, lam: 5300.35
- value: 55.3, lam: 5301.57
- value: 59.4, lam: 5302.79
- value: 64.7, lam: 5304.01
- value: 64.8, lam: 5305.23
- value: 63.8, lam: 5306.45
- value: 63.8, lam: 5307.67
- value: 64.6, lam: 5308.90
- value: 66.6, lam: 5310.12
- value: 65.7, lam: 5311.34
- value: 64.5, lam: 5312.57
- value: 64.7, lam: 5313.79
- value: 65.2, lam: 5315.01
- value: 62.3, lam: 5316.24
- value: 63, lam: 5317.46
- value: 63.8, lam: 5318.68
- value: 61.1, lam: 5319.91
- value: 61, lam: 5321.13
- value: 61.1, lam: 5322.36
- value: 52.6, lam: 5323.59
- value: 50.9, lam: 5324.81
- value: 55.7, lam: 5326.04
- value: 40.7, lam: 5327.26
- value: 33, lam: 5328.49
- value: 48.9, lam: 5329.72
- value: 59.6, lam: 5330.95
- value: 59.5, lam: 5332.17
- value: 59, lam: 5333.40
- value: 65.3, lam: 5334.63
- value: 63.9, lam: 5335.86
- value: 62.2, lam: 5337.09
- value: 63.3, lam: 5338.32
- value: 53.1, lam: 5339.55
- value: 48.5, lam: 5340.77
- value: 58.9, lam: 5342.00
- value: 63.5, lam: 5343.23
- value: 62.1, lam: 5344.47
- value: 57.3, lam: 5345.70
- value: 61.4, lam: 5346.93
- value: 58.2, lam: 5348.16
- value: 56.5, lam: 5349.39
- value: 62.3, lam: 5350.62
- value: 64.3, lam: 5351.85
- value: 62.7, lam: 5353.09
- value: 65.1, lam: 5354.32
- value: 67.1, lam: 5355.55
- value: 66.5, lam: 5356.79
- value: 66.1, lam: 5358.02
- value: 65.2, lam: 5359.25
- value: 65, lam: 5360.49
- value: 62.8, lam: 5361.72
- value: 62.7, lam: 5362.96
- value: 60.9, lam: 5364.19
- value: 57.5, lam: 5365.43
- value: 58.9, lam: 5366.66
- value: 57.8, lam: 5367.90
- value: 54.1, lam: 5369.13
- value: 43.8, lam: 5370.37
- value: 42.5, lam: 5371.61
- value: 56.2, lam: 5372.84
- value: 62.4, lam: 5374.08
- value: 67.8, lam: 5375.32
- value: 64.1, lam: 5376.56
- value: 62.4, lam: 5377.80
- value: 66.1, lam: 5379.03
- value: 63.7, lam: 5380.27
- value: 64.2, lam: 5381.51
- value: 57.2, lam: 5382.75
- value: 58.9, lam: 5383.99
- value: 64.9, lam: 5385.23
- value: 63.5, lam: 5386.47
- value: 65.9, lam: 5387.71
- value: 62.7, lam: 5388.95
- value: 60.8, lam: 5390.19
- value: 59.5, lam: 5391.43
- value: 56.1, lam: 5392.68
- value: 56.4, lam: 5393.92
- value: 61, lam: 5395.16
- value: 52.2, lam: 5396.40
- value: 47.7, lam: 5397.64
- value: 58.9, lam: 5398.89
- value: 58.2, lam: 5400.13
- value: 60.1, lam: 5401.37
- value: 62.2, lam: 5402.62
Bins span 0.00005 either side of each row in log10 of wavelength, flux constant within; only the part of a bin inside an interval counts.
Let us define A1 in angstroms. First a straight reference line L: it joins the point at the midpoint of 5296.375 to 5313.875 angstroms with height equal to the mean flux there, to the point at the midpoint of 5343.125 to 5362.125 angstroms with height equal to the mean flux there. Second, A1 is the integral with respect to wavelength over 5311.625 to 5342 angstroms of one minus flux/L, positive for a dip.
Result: 1.9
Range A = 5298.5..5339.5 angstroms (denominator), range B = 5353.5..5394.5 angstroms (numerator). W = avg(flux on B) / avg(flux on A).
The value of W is 1.02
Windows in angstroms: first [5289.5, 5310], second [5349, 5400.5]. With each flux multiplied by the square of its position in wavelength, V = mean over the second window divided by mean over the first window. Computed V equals 1.0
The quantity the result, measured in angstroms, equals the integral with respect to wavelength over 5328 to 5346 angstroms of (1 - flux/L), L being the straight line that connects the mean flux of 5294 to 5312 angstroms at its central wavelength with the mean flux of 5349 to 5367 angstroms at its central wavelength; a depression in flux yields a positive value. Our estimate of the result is 1.34 angstroms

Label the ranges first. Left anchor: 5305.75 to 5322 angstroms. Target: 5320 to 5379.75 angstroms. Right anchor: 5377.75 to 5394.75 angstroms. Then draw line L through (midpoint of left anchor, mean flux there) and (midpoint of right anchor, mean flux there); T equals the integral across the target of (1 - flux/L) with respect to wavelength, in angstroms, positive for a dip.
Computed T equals 3.7 angstroms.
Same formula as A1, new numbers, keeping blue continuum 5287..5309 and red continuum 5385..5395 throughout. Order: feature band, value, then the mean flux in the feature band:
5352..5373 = 0.4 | 59.9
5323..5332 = 1.7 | 49.3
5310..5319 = -0.5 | 64.4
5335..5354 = 0.3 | 60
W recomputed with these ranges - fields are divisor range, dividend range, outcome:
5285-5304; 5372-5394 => 1.03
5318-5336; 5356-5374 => 1.06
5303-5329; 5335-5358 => 1.02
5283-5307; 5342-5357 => 1.03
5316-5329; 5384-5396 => 1.11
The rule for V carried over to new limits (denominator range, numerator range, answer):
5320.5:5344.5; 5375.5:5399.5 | 1.10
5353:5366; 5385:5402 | 0.94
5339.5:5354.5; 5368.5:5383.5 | 1.00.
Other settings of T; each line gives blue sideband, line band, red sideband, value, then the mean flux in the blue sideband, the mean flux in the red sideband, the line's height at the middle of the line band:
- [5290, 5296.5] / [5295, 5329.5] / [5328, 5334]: -0.62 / 62.6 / 52.4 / 57.5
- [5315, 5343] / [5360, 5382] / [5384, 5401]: -0.44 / 57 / 59.1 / 58.4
